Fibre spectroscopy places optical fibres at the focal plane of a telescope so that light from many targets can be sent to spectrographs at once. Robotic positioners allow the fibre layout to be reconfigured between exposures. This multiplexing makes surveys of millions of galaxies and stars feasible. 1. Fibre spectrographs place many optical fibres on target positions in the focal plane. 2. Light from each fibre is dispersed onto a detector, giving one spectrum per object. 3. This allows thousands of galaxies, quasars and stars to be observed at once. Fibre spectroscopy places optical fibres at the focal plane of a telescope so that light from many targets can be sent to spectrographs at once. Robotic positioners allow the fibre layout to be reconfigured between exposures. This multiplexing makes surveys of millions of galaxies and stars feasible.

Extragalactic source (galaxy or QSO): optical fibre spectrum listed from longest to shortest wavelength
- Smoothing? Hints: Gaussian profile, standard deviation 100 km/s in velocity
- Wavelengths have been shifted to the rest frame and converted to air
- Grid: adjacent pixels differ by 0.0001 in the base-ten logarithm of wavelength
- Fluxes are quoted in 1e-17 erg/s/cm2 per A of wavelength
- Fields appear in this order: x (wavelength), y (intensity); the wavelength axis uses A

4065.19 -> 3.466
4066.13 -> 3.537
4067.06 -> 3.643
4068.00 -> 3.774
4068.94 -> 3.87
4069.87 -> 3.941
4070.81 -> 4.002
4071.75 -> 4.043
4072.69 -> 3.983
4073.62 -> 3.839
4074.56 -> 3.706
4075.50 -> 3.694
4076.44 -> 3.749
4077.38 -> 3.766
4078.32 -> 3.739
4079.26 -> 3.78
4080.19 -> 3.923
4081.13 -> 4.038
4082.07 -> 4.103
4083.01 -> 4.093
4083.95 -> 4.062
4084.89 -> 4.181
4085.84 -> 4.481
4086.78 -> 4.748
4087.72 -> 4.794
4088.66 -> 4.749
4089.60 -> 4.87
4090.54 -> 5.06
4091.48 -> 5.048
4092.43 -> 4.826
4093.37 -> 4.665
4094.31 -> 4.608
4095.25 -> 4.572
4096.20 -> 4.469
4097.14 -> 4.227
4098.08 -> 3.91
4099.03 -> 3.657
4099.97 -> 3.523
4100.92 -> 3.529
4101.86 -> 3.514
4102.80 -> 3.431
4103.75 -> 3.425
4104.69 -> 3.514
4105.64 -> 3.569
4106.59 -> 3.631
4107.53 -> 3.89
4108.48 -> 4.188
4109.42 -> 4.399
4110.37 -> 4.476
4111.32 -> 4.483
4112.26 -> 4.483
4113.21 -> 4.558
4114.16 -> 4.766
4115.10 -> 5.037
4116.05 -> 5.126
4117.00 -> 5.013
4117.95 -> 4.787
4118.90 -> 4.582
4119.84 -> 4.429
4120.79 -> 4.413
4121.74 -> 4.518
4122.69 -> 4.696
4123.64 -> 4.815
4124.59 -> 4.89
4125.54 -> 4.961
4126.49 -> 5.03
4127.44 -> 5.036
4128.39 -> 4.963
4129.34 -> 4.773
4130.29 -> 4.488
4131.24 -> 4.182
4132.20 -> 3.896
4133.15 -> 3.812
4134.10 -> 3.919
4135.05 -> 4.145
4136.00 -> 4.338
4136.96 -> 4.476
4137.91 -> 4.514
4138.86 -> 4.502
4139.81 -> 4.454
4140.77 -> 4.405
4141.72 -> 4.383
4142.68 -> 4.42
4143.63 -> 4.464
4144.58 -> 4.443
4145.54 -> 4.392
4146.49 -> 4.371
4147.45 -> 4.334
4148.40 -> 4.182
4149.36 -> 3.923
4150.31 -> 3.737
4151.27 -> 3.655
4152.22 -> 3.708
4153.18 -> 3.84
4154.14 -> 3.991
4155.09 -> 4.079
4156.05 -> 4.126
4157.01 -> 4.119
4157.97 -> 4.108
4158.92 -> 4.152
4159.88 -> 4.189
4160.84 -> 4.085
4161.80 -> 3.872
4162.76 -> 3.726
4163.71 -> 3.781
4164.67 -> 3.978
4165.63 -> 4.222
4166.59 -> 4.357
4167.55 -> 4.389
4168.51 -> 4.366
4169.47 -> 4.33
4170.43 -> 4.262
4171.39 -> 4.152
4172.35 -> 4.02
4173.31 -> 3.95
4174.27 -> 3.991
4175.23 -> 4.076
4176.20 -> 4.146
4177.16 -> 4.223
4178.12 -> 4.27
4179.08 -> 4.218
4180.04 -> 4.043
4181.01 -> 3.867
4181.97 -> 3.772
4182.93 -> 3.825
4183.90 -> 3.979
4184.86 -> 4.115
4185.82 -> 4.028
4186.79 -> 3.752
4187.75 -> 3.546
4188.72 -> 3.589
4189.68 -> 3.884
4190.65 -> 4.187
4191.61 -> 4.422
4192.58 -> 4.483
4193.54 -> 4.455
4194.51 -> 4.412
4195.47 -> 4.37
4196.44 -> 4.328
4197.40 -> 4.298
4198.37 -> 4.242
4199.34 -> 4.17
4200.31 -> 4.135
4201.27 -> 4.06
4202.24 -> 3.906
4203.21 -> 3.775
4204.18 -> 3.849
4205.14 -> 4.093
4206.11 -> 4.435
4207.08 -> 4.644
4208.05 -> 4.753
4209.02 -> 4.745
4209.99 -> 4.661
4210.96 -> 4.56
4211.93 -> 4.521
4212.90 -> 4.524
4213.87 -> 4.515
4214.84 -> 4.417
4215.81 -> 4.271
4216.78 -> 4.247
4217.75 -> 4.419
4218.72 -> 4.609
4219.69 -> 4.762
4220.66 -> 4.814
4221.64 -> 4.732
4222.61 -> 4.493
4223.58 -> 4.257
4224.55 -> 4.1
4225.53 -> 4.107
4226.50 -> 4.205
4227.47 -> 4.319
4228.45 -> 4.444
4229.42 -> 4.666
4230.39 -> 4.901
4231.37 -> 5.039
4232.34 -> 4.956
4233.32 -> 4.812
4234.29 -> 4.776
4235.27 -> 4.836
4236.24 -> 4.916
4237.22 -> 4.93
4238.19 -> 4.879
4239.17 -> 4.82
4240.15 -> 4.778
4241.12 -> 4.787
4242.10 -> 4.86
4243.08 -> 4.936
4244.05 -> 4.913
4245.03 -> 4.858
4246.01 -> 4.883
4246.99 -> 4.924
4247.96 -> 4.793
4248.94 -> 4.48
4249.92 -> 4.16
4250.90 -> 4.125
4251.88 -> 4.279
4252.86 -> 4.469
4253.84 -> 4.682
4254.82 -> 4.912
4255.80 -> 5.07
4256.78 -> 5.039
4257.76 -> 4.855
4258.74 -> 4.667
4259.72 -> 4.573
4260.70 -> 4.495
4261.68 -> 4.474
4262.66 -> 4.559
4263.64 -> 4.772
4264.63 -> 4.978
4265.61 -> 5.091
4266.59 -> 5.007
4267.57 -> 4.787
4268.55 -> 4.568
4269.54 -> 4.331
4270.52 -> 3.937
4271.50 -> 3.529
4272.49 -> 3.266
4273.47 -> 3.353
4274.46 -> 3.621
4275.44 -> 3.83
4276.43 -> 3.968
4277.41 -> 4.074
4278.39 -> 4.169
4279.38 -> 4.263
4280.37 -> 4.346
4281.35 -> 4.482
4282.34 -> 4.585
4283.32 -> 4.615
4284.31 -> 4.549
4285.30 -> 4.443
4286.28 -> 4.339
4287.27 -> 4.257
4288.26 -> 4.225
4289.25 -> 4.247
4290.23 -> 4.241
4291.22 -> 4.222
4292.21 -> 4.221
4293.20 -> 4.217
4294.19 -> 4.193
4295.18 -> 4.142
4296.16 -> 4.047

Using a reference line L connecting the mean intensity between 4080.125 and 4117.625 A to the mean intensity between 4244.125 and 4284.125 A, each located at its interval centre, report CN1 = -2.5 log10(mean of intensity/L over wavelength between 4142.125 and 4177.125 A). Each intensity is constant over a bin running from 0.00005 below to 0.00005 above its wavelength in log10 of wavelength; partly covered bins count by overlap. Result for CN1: 0.06 mag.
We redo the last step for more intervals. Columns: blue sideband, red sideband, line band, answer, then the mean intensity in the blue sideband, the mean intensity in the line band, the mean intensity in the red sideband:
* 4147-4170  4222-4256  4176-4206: 0.06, 4.05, 4.08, 4.66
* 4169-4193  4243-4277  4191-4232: -0.05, 4.04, 4.41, 4.48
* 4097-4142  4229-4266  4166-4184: 0.10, 4.33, 4.12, 4.76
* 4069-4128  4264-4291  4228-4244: -0.14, 4.29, 4.84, 4.26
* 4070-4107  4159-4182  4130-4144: -0.05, 4.09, 4.29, 4.1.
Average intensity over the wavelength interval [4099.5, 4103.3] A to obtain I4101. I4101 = 3.5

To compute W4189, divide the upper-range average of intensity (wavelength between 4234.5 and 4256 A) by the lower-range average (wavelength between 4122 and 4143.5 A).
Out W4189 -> 1.05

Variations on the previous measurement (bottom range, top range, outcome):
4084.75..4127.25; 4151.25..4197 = 0.92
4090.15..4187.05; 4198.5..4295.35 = 1.05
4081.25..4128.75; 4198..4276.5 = 1.02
